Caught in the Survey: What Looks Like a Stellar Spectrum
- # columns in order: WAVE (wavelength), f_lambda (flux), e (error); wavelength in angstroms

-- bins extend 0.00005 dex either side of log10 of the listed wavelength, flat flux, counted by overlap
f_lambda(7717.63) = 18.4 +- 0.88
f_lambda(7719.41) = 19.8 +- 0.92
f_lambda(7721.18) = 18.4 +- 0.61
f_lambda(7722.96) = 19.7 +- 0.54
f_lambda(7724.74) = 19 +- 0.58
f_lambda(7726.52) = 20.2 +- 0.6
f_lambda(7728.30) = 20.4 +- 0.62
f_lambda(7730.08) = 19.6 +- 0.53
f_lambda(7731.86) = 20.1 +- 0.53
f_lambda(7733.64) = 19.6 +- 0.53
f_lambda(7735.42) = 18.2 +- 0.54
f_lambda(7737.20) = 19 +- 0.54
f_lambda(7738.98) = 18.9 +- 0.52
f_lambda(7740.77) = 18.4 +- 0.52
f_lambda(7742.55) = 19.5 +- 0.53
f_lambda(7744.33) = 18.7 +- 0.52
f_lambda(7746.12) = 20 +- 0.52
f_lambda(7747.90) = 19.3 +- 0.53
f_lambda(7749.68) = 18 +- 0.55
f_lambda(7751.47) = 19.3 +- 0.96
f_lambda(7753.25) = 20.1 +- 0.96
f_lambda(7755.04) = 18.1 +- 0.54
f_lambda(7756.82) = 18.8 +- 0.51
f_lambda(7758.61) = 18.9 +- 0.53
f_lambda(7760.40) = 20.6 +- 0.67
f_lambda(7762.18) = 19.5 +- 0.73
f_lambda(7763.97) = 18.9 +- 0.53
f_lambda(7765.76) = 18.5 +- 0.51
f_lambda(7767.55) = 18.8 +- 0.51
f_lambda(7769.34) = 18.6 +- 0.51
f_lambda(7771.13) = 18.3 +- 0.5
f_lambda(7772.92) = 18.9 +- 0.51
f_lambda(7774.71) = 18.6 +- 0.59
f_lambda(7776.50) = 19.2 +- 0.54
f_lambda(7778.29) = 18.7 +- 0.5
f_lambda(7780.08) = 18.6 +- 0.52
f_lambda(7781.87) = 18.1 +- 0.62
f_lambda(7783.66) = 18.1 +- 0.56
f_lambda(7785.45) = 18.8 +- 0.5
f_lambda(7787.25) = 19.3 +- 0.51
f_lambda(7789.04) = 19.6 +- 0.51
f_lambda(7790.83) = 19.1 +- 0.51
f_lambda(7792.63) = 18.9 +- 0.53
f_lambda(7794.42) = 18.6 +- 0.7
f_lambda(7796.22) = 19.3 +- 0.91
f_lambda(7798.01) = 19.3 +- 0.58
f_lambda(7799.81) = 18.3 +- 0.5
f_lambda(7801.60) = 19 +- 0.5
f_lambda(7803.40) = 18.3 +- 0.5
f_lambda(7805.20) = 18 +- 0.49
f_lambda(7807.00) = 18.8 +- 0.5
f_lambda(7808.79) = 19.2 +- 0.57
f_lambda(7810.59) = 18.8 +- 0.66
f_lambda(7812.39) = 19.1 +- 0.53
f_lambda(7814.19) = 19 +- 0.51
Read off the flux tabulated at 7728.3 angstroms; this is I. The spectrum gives 20.4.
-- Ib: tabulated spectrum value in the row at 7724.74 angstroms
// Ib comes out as 19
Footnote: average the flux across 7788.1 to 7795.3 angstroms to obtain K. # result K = 19.1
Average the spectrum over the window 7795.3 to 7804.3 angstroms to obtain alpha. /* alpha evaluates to 18.8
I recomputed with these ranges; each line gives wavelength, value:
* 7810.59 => 18.8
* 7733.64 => 19.6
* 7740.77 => 18.4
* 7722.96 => 19.7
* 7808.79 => 19.2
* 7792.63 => 18.9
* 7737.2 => 19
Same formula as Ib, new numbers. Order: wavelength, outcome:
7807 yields 18.8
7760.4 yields 20.6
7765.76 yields 18.5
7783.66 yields 18.1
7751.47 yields 19.3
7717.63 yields 18.4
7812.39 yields 19.1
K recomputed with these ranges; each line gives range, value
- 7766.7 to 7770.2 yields 18.7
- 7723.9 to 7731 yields 19.8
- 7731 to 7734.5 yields 19.9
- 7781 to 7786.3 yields 18.3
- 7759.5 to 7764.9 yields 19.7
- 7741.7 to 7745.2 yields 19.1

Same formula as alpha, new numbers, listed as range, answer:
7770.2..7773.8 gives 18.6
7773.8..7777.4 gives 18.9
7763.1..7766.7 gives 18.7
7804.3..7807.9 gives 18.4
